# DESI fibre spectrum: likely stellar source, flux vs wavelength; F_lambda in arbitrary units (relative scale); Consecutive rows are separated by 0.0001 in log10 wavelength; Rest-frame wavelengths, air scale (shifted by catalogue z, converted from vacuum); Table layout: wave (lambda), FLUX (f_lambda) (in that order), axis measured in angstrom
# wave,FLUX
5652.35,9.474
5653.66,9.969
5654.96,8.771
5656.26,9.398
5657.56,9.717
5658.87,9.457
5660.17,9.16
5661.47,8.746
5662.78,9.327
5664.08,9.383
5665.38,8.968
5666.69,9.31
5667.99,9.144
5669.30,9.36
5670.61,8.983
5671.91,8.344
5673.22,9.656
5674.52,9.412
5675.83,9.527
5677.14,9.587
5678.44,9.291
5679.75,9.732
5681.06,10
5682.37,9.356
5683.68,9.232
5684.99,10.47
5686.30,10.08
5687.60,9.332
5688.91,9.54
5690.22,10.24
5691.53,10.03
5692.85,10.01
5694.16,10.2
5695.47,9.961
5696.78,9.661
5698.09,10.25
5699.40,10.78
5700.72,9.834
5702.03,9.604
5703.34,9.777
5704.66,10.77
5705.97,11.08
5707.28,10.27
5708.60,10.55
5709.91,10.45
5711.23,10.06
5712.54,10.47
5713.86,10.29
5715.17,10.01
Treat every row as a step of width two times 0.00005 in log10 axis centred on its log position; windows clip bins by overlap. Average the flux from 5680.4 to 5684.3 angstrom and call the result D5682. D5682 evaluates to 9.52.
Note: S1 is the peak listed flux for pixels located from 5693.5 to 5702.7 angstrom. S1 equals 10.78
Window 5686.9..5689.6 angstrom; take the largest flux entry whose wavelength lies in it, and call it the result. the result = 9.54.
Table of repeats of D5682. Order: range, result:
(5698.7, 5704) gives 10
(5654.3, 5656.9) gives 9.1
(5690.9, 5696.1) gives 10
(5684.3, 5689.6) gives 9.87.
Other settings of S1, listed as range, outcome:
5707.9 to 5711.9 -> 10.55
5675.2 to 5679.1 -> 9.587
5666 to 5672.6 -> 9.36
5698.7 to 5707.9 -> 11.08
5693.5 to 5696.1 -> 10.2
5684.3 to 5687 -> 10.47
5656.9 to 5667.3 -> 9.717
